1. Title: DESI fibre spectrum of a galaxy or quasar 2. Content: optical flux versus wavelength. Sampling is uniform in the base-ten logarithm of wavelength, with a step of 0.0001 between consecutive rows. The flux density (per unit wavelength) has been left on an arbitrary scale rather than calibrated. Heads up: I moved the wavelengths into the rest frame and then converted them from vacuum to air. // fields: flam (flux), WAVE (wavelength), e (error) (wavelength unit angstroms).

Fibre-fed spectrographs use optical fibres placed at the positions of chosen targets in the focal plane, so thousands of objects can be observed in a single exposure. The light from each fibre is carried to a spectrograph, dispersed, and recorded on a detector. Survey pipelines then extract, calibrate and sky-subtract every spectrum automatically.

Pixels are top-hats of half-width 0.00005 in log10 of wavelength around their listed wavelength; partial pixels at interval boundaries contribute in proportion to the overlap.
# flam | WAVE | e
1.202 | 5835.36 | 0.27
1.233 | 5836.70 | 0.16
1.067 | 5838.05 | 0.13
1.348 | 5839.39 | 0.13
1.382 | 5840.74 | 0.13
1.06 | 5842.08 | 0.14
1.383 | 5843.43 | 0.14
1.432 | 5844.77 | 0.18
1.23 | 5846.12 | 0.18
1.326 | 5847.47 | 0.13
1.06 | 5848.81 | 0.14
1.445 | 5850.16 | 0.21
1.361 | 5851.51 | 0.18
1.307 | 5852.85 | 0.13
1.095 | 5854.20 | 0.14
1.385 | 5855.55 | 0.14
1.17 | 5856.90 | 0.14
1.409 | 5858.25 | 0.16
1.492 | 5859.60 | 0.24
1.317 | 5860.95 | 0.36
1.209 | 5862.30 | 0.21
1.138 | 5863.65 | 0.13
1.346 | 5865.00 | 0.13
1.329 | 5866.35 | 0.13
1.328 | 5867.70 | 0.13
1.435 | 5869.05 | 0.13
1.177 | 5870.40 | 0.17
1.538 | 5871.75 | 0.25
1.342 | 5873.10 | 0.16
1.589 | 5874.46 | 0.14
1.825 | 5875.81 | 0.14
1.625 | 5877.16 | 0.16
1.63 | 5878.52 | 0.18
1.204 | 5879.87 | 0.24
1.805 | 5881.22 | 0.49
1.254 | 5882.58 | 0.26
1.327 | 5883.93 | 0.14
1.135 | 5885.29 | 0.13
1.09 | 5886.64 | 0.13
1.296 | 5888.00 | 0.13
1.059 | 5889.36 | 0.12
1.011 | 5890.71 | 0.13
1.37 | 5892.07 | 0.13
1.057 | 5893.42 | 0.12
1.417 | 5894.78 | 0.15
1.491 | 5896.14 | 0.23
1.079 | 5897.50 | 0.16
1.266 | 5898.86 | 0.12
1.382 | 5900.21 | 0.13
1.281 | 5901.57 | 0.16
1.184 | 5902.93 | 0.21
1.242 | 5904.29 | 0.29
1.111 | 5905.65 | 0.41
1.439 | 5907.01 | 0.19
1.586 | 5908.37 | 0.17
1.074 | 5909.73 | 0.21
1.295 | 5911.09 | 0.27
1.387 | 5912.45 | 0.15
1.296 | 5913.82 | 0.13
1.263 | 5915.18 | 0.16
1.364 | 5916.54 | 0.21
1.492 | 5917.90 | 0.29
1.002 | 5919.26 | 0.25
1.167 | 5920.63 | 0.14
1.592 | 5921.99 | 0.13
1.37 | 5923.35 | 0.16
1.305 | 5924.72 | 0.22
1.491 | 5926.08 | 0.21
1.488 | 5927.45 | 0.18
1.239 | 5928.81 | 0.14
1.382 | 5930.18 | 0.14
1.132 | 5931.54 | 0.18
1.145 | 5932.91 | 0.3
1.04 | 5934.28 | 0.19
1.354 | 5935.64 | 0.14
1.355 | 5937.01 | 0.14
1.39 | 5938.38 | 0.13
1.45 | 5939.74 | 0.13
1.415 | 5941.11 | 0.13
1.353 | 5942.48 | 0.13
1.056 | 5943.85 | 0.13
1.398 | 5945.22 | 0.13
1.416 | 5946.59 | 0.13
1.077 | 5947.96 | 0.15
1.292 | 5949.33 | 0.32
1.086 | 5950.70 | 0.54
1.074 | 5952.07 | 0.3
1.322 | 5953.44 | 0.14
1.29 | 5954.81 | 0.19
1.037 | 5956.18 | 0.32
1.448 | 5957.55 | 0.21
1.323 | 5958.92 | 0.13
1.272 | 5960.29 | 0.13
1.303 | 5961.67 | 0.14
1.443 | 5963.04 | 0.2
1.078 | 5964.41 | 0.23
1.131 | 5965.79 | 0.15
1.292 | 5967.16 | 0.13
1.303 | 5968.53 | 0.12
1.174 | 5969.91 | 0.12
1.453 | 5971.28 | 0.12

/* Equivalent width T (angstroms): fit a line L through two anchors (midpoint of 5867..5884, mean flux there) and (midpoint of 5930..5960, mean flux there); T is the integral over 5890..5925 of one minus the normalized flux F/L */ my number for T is 2.2 angstroms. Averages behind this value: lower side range 1.47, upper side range 1.26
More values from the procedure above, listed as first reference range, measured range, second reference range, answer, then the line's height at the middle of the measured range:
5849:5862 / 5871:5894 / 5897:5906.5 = -1.8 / 1.26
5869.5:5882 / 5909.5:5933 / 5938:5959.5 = 0.9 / 1.37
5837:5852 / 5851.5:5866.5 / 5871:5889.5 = 0.5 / 1.33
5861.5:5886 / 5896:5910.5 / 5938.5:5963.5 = 0.8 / 1.36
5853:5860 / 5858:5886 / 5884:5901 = -3.0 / 1.27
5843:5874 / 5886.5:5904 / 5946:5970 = 0.8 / 1.29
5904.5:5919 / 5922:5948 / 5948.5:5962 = -0.9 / 1.28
